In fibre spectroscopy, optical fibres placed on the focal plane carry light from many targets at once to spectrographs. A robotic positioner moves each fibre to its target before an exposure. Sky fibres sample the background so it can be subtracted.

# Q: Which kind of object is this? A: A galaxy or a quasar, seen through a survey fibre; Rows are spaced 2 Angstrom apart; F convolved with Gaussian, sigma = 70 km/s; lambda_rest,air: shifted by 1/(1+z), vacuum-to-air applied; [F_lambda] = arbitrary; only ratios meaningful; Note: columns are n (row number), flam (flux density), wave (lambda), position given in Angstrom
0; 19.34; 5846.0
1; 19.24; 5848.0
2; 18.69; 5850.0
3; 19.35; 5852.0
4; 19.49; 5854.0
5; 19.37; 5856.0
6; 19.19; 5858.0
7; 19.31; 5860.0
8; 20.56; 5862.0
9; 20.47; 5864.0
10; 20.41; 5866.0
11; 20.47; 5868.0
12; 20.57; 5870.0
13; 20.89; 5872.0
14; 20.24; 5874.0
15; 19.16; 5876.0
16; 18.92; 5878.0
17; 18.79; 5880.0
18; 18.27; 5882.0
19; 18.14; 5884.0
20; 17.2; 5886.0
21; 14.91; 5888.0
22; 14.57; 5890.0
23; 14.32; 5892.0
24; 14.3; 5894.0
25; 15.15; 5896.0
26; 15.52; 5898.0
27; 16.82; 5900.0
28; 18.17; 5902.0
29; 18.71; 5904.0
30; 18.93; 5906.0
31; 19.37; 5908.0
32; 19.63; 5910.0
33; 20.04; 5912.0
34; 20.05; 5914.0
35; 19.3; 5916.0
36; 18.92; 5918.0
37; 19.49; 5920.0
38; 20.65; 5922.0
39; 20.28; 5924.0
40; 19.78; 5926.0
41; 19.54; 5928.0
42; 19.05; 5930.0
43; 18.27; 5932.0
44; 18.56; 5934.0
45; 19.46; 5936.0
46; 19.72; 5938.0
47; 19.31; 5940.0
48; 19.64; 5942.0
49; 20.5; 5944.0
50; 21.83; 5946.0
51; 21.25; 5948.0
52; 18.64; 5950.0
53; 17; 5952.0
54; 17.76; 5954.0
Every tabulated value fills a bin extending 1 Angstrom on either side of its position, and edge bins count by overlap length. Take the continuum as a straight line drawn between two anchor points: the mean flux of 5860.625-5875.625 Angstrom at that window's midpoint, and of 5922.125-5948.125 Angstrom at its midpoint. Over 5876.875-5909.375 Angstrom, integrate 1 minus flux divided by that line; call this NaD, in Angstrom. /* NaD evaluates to 5.0 Angstrom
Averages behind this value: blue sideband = 20.4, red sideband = 19.8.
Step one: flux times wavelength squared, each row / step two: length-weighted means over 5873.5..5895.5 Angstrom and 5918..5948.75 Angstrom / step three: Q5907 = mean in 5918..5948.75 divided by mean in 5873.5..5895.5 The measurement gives 1.18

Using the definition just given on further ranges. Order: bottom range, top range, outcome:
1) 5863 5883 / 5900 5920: 0.98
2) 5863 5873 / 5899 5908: 0.90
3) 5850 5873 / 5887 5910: 0.84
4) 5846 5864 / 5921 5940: 1.03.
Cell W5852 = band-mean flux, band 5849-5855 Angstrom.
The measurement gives 19.2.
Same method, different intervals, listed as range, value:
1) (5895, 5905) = 16.9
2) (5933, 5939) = 19.2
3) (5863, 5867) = 20.4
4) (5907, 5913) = 19.7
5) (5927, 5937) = 19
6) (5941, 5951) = 20.4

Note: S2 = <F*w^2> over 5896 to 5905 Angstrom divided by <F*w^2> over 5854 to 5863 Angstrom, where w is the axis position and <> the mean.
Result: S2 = 0.88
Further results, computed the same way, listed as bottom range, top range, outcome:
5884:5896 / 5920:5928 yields 1.32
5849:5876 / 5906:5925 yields 1.01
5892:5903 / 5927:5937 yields 1.21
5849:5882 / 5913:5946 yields 1.02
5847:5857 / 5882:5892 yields 0.85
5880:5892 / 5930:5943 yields 1.17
